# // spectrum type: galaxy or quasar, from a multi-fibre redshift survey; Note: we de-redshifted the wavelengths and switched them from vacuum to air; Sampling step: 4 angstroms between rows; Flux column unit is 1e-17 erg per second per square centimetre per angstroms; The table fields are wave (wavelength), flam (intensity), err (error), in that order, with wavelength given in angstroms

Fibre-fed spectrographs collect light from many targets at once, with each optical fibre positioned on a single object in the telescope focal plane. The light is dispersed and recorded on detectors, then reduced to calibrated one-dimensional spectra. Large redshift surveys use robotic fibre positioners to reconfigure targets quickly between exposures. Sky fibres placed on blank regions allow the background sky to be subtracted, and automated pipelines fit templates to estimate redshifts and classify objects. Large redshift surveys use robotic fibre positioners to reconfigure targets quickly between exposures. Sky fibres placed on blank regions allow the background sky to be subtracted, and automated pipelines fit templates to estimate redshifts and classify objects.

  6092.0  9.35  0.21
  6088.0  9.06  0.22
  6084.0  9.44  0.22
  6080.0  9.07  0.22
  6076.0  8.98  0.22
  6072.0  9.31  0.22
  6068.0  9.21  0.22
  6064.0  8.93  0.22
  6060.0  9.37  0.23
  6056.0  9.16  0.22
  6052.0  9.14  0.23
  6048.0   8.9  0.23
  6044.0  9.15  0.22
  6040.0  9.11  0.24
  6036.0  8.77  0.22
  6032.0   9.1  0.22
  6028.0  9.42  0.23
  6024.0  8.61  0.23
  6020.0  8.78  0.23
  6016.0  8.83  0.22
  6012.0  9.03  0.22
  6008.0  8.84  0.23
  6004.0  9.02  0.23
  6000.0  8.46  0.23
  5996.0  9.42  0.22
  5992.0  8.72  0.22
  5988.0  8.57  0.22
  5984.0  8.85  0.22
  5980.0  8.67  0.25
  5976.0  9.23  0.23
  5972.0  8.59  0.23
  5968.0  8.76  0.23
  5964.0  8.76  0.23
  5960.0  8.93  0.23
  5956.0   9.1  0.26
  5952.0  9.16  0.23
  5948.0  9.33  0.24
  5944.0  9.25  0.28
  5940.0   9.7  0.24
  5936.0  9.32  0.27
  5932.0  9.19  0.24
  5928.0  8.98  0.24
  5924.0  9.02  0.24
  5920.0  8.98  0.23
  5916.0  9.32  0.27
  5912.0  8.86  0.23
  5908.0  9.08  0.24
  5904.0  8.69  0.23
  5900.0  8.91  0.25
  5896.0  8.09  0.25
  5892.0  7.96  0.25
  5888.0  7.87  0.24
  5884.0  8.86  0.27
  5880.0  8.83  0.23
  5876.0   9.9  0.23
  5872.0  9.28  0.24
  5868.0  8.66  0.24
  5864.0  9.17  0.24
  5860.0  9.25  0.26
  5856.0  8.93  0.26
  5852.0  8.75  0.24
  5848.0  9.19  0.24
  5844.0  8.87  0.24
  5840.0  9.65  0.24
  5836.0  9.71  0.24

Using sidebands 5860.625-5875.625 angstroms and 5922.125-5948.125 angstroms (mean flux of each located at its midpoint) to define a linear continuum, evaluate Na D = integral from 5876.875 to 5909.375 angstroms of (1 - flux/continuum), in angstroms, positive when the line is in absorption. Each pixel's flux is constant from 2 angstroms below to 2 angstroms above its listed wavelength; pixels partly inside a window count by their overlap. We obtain 2.2 angstroms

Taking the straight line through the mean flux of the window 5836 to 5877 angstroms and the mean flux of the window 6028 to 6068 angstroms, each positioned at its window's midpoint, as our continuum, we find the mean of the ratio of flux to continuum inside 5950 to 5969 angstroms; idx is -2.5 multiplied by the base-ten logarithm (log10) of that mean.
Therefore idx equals 0.022 mag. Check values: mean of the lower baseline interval 9.17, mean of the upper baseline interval 9.09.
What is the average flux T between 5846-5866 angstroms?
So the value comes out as 9.06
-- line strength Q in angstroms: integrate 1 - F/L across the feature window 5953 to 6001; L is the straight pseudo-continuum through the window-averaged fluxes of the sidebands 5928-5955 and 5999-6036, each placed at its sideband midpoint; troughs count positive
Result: 1.4 angstroms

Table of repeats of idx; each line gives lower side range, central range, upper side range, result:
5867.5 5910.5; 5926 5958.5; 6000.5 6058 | -0.05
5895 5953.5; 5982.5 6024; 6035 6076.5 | 0.03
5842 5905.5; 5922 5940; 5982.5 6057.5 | -0.04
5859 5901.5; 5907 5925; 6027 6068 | -0.02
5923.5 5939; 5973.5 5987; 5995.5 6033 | 0.02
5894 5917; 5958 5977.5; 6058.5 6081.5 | 0.01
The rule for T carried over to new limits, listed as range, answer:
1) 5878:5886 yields 8.84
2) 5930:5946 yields 9.36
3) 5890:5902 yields 8.32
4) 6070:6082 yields 9.12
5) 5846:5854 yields 8.97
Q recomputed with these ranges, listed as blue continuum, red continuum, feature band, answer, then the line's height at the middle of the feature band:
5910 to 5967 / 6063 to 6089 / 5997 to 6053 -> 1.22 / 9.14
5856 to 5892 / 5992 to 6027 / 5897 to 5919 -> -0.06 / 8.91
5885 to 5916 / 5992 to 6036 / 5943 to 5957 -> -0.79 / 8.72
